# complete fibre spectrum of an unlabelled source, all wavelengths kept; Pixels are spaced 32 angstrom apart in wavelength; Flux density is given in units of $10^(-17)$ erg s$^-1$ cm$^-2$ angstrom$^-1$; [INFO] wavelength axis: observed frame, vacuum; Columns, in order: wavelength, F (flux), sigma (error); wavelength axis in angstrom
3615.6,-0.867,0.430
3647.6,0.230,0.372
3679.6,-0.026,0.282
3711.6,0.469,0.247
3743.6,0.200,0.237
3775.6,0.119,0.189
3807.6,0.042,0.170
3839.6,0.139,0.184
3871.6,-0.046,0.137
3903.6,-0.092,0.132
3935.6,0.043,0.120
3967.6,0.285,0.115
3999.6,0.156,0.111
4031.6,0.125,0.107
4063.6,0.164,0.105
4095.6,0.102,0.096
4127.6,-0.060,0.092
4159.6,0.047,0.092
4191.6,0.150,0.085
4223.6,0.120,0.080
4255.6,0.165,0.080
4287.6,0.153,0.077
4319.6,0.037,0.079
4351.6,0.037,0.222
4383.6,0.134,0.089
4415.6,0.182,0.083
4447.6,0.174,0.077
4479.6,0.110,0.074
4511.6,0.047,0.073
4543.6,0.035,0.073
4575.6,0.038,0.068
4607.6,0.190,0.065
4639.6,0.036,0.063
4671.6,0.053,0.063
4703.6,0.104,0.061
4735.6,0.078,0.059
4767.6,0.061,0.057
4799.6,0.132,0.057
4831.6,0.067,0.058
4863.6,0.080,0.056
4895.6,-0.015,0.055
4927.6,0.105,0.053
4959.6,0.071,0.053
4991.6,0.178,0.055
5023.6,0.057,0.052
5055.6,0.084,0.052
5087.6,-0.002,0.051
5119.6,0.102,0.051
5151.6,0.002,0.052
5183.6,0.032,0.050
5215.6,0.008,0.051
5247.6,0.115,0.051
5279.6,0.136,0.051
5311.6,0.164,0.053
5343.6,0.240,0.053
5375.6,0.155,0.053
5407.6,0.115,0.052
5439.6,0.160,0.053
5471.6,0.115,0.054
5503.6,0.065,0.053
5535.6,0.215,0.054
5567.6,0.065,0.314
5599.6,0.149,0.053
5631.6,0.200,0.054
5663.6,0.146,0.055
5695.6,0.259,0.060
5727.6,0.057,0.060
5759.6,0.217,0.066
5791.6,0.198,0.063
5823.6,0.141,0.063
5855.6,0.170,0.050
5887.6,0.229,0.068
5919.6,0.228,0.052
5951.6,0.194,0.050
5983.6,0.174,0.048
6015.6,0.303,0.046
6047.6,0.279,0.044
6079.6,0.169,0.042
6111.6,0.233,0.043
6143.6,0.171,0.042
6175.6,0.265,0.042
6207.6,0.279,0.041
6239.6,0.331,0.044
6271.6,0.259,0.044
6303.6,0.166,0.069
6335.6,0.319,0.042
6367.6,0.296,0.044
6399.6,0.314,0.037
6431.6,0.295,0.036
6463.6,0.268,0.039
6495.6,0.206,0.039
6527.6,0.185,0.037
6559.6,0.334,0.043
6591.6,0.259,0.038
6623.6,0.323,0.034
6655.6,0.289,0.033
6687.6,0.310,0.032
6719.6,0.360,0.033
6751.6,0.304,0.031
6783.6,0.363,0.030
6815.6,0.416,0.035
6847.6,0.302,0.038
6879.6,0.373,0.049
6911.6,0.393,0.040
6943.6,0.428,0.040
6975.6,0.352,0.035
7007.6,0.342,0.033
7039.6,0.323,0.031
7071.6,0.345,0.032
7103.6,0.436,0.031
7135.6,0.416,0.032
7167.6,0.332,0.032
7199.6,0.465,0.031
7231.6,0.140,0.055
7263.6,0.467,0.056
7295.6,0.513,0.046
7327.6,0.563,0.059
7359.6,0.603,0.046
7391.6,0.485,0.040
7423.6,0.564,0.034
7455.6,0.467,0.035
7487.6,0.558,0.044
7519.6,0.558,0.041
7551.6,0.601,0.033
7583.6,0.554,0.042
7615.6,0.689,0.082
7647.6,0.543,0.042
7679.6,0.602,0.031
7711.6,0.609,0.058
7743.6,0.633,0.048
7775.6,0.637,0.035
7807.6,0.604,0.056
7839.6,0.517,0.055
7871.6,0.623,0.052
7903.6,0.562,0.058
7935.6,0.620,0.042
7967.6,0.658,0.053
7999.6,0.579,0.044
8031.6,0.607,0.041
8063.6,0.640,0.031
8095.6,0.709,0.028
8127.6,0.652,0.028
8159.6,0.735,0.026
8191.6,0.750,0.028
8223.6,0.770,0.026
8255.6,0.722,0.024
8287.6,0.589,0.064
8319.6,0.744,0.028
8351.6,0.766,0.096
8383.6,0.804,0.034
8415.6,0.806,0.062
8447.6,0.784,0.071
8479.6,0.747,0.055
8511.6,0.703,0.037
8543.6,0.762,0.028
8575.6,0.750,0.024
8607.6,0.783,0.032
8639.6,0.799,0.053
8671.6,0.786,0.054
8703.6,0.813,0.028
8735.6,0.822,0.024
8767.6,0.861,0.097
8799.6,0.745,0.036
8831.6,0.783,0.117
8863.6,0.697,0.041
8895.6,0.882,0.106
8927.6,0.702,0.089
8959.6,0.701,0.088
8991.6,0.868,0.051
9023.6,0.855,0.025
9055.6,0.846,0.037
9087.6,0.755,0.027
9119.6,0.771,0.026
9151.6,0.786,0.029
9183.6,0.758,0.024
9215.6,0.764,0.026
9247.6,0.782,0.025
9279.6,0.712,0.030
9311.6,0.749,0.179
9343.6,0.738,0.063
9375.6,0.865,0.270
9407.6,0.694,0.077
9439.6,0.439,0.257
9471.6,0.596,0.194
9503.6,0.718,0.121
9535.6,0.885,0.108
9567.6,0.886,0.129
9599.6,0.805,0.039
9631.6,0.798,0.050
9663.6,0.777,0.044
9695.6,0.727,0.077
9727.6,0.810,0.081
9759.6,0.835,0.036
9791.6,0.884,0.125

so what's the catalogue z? 0.822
